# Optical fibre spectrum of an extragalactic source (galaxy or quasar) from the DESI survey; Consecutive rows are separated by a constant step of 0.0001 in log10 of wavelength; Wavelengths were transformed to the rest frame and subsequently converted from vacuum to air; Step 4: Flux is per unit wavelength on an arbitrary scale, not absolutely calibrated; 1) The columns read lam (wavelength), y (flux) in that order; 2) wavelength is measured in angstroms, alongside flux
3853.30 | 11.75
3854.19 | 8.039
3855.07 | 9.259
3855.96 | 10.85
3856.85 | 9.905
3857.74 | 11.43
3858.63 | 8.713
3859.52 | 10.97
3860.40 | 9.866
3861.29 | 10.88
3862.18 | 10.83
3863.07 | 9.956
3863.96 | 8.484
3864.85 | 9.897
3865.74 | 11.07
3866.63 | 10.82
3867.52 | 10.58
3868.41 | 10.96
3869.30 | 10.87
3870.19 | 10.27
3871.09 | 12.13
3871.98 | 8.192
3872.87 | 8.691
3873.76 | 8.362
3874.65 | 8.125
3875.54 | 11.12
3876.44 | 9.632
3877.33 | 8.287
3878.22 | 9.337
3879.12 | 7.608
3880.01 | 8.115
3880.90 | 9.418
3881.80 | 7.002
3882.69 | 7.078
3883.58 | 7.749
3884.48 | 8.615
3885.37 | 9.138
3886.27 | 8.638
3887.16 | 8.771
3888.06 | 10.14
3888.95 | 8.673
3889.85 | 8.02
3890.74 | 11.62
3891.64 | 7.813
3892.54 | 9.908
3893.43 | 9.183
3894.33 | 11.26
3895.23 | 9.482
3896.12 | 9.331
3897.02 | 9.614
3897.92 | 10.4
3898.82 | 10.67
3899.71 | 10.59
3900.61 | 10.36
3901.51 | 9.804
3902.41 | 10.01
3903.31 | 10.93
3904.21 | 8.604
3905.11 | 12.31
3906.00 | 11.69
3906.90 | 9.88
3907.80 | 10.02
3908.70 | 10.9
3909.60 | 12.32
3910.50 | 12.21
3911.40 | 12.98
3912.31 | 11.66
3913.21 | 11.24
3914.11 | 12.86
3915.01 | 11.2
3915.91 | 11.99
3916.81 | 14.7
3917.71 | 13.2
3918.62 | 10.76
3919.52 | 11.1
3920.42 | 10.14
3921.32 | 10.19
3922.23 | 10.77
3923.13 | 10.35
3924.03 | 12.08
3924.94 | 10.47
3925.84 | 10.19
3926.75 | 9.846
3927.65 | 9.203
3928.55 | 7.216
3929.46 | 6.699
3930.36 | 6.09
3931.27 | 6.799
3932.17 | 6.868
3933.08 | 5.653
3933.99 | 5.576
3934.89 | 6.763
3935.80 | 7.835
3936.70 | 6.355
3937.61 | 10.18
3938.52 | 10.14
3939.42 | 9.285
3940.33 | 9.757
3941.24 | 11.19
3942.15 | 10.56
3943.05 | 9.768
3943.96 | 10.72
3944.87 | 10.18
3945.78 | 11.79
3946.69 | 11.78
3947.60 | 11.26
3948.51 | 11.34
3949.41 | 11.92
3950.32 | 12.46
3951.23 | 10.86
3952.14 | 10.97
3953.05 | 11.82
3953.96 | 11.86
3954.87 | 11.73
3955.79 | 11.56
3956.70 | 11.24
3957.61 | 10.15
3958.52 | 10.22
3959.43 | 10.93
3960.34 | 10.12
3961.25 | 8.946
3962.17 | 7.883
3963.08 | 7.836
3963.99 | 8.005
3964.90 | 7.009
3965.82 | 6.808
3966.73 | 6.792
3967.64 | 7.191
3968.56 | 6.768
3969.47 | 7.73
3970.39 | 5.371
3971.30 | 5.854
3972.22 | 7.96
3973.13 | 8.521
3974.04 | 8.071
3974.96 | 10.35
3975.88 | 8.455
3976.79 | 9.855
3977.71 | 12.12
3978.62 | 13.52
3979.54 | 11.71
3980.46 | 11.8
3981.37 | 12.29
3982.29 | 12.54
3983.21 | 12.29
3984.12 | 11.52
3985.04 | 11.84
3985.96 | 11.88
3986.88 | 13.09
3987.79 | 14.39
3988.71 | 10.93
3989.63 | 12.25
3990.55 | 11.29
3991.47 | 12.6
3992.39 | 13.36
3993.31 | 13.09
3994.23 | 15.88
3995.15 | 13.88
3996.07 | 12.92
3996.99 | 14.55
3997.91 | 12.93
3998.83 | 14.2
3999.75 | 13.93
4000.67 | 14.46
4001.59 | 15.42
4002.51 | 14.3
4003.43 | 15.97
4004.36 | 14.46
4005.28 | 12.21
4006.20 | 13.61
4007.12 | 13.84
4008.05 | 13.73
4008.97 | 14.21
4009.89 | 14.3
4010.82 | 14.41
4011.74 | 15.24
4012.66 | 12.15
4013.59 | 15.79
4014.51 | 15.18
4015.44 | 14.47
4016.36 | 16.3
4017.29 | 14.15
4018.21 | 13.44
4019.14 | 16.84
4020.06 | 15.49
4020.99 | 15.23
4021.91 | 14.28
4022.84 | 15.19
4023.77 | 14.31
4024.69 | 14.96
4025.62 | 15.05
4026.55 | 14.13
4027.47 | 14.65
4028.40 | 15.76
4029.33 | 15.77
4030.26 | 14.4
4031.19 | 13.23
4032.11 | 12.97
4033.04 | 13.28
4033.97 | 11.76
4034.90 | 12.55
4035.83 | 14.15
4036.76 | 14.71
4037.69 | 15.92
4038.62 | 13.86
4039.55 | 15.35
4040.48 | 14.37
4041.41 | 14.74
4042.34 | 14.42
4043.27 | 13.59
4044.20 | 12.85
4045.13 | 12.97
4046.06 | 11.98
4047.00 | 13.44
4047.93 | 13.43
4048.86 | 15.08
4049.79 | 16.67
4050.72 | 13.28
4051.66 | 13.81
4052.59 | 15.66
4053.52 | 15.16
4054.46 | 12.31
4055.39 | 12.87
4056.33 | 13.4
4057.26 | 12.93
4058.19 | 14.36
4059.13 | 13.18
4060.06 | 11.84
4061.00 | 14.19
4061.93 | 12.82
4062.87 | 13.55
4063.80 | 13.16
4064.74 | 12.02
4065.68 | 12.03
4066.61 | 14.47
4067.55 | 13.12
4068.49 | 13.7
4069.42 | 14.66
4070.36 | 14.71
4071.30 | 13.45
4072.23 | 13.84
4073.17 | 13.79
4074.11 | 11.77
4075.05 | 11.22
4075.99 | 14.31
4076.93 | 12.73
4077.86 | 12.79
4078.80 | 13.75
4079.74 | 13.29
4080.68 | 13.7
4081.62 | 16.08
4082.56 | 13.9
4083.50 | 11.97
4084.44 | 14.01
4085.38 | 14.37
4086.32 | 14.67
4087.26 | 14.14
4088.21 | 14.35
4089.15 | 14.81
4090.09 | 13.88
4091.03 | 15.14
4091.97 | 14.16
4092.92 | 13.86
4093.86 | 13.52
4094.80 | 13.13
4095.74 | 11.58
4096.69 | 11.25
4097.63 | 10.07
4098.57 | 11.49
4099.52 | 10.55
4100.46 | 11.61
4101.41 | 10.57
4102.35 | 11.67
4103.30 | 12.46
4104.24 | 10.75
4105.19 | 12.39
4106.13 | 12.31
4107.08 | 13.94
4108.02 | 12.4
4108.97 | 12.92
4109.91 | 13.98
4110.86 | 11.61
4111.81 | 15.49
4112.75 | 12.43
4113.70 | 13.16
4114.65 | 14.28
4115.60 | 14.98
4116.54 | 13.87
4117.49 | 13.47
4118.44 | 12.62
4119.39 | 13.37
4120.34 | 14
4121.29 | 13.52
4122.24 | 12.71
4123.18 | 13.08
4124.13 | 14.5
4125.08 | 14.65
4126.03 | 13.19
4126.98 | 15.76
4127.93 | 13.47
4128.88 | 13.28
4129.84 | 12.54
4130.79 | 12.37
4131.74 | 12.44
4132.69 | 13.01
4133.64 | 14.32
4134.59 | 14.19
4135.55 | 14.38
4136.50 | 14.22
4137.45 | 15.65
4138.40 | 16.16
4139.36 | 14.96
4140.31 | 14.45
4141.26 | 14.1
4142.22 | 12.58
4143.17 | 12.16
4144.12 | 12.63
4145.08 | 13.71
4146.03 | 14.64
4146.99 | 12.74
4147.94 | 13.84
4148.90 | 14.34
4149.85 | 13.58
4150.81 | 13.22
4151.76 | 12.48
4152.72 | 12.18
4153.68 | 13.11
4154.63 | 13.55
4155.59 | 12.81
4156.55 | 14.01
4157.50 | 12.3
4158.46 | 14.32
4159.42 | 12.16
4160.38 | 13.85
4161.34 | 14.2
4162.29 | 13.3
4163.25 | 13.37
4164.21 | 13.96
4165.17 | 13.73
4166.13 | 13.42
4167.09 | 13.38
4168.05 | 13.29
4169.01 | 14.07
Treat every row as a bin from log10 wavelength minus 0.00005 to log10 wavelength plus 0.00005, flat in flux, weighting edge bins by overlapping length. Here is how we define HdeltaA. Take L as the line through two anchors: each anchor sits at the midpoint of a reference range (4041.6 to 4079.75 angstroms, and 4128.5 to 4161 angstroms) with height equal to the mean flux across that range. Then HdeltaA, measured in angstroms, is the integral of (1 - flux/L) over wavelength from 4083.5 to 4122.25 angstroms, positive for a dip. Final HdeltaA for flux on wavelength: 1.3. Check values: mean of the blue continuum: 13.5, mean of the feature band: 13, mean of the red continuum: 13.5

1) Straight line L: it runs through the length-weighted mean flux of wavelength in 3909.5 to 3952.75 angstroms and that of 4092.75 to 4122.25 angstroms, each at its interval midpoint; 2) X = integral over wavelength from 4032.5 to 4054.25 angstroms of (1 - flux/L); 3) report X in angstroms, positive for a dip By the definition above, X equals -4.2 angstroms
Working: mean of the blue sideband 10.2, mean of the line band 14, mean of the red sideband 12.7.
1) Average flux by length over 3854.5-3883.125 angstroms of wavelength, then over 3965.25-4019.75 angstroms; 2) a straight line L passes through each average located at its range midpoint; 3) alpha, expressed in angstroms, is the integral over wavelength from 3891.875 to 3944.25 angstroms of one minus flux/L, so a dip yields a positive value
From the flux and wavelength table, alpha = 3.2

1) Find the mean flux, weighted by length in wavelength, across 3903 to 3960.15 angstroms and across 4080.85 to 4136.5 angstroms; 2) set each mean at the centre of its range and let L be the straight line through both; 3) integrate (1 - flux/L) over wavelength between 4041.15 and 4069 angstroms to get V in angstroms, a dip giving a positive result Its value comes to -2.65 angstroms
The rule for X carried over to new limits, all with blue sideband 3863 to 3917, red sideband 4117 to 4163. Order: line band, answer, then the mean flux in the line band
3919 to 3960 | 3.3 angstroms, 9.87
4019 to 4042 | -4.7 angstroms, 14.5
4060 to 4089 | -2.0 angstroms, 13.5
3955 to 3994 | 3.6 angstroms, 10.2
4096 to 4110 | 1.3 angstroms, 11.8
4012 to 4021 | -2.3 angstroms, 14.9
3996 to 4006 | -2.2 angstroms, 14.2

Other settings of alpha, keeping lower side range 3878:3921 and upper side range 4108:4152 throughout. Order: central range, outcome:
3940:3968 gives 2.1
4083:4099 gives -0.3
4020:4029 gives -2.1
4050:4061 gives -1.0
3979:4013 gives -4.9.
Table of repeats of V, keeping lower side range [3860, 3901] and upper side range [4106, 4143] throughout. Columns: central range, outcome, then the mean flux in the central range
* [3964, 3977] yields 4.07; 7.59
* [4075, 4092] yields -1.20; 13.9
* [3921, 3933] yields 1.67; 8.86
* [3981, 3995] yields -1.59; 12.6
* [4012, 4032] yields -4.74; 14.8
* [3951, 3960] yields -0.28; 11.1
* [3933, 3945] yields 1.83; 8.92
